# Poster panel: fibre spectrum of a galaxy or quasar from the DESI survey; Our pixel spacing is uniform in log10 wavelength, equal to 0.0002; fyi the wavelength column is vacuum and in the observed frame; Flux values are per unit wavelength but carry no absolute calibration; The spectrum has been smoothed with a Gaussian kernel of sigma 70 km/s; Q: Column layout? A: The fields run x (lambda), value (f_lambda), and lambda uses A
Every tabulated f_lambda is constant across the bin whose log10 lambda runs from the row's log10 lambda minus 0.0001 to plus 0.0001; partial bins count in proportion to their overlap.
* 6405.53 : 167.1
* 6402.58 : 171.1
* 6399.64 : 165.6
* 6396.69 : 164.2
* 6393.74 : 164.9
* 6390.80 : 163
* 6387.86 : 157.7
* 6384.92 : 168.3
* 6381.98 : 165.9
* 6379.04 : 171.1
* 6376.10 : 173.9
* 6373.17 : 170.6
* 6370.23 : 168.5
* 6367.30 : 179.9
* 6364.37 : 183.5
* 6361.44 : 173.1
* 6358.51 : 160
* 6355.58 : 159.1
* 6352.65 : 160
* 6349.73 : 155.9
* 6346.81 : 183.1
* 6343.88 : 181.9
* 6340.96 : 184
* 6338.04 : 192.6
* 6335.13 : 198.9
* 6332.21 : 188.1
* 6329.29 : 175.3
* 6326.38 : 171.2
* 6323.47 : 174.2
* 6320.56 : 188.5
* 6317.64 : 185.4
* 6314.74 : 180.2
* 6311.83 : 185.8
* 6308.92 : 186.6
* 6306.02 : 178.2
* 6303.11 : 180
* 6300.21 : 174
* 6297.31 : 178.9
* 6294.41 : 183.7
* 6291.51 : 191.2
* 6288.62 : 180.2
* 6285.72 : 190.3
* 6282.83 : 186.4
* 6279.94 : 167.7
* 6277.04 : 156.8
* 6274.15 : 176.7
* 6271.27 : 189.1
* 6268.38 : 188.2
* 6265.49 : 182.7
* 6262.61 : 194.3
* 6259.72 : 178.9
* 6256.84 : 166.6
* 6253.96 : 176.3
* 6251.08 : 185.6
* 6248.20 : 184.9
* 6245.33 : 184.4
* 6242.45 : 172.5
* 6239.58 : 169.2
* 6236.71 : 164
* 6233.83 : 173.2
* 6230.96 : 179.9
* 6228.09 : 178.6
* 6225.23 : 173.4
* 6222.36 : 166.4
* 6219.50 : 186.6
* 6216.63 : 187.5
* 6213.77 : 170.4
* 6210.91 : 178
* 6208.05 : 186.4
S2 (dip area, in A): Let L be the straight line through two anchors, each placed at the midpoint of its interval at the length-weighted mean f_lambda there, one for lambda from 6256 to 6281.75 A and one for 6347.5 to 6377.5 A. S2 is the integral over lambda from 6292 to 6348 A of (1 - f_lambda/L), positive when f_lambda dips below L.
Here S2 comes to -3.1 A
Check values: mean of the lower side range 178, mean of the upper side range 169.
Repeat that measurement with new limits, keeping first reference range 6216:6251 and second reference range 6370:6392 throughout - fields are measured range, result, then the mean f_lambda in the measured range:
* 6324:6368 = -1.74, 176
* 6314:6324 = -0.68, 183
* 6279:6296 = -1.01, 184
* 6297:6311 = -0.62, 180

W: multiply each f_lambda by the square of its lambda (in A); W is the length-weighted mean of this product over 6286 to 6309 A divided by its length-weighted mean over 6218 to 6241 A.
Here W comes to 1.1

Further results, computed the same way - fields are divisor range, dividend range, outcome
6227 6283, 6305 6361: 1.03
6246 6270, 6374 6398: 0.95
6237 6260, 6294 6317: 1.04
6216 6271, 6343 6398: 0.98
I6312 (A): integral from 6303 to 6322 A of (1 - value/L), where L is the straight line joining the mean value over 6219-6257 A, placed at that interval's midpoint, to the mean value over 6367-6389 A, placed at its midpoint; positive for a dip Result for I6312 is -1.3 A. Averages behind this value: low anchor 176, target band 184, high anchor 169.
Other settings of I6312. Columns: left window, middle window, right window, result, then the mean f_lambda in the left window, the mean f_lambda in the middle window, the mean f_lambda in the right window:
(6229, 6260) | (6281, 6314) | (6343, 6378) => -1.8 A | 176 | 183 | 171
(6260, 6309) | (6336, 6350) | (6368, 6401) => -0.8 A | 181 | 182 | 167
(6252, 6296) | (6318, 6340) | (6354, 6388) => -1.2 A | 181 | 184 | 170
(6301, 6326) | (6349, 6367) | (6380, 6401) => 0.5 A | 182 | 167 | 164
